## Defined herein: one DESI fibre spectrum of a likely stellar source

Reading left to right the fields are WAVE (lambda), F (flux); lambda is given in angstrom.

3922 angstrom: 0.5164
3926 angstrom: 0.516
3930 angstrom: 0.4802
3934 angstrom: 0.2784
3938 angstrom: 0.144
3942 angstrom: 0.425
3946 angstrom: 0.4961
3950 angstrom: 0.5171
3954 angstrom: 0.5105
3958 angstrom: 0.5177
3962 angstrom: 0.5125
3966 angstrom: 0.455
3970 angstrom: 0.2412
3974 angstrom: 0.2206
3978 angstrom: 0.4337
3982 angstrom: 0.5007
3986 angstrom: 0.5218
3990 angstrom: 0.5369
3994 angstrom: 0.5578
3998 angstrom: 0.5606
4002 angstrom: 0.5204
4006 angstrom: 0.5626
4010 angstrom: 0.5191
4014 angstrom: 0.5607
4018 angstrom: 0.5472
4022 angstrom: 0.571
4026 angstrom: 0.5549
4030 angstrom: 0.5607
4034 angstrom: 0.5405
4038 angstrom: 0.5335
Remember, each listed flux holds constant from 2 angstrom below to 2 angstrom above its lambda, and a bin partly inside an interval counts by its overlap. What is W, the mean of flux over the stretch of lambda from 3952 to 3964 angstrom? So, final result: 0.514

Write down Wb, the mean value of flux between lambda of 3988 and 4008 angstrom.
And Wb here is 0.548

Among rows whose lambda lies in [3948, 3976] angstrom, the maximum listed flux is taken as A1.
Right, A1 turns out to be 0.5177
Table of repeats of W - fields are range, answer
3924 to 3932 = 0.498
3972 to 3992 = 0.443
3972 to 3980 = 0.327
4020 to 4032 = 0.562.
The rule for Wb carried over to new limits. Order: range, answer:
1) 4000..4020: 0.542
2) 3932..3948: 0.336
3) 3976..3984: 0.467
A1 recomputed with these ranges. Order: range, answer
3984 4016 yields 0.5626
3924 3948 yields 0.516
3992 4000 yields 0.5606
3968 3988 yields 0.5218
